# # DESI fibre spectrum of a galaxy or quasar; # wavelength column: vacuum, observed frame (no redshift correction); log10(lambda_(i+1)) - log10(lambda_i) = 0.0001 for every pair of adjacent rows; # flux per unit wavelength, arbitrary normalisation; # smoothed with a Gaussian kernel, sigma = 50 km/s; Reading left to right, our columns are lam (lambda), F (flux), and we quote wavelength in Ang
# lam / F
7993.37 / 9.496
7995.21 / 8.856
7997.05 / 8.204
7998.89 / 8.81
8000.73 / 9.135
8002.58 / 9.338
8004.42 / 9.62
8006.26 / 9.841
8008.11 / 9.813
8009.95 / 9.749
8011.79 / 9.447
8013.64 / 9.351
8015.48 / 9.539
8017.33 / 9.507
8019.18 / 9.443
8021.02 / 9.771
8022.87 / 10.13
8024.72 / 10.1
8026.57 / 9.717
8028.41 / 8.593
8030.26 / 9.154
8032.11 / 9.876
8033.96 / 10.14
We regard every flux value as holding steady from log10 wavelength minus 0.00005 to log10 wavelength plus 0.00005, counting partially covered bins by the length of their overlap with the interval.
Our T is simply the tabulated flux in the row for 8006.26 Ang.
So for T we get 9.841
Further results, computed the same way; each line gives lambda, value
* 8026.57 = 9.717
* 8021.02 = 9.771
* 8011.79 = 9.447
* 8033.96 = 10.14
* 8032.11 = 9.876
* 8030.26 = 9.154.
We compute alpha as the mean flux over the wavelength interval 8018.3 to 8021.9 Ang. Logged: 9.62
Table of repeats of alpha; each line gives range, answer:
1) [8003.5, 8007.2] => 9.73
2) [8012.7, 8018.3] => 9.45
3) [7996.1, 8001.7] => 8.72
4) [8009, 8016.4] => 9.53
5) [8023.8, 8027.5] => 9.92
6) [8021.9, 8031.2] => 9.54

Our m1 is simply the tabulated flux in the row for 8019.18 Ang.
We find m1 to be 9.443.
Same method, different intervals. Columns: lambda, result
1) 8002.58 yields 9.338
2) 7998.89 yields 8.81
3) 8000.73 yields 9.135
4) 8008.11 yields 9.813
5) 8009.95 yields 9.749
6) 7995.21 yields 8.856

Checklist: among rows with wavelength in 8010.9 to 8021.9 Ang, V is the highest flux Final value 9.771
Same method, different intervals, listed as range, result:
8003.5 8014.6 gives 9.841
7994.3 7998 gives 8.856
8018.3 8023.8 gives 10.13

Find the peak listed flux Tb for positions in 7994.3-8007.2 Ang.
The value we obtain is 9.841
